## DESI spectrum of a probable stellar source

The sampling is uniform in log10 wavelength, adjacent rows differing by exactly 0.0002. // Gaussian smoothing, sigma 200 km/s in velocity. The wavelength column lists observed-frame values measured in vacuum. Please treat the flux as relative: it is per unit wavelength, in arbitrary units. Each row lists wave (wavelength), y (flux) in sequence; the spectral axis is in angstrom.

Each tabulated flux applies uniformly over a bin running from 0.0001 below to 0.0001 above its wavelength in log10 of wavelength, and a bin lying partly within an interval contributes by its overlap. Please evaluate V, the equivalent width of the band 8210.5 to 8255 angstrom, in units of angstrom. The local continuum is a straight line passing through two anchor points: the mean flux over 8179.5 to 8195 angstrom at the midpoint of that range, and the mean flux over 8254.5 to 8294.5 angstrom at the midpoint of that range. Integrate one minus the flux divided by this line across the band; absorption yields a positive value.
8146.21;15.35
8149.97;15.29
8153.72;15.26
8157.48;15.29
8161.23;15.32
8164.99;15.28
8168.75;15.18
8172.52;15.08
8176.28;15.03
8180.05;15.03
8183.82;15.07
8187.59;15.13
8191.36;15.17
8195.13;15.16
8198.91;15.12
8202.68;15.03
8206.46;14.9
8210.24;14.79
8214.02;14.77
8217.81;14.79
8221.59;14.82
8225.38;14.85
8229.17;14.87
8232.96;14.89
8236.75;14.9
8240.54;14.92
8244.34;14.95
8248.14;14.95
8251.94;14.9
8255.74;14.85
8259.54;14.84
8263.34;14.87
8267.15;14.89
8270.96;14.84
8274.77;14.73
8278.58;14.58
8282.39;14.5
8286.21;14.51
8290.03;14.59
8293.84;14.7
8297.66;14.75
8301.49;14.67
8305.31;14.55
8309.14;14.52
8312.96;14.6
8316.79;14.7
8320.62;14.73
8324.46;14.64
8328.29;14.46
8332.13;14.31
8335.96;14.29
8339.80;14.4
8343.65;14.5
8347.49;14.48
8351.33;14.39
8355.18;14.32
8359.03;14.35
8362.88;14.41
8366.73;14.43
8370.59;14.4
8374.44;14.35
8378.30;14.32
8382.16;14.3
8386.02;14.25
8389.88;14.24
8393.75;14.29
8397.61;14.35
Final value 0.1 angstrom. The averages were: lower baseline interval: 15.1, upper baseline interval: 14.7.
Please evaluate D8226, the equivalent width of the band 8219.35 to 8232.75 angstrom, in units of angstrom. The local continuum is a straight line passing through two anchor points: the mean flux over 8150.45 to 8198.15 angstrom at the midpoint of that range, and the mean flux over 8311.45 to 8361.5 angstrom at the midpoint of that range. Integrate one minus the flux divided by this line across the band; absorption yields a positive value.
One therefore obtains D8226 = 0.1 angstrom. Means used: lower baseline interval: 15.2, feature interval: 14.9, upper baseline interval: 14.5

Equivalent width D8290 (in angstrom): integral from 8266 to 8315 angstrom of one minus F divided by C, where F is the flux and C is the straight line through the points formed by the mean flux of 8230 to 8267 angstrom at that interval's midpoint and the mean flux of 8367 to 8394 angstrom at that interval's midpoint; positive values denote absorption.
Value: 0.2 angstrom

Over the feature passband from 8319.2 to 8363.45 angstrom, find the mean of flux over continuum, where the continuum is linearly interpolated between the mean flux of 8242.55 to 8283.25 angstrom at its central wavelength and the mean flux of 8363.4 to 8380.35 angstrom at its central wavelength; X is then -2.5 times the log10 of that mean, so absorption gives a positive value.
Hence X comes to 0.00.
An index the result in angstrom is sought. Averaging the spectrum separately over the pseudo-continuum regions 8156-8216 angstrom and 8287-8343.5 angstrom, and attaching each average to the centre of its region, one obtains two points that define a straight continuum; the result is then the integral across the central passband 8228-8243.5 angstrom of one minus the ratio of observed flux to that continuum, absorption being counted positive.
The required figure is 0.0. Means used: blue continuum 15.1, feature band 14.9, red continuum 14.6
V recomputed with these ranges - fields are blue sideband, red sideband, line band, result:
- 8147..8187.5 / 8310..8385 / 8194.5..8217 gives 0.1 angstrom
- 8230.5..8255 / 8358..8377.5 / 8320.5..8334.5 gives 0.1 angstrom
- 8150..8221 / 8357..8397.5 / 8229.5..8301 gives -0.1 angstrom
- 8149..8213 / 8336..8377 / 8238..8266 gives -0.1 angstrom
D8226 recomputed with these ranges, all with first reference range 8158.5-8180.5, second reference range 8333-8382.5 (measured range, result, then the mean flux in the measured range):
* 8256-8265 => 0.0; 14.9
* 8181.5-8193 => 0.0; 15.1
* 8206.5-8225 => 0.2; 14.8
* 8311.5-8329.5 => -0.1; 14.6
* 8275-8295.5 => 0.1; 14.6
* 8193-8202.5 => 0.0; 15.1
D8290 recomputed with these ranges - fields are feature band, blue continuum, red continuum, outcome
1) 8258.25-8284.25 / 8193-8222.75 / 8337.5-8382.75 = -0.1 angstrom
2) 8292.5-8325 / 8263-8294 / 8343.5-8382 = -0.2 angstrom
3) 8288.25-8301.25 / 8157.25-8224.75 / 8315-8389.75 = 0.0 angstrom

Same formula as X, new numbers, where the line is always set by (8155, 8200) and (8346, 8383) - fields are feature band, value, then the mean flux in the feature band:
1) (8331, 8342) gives 0.012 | 14.3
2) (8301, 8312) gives 0.003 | 14.6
